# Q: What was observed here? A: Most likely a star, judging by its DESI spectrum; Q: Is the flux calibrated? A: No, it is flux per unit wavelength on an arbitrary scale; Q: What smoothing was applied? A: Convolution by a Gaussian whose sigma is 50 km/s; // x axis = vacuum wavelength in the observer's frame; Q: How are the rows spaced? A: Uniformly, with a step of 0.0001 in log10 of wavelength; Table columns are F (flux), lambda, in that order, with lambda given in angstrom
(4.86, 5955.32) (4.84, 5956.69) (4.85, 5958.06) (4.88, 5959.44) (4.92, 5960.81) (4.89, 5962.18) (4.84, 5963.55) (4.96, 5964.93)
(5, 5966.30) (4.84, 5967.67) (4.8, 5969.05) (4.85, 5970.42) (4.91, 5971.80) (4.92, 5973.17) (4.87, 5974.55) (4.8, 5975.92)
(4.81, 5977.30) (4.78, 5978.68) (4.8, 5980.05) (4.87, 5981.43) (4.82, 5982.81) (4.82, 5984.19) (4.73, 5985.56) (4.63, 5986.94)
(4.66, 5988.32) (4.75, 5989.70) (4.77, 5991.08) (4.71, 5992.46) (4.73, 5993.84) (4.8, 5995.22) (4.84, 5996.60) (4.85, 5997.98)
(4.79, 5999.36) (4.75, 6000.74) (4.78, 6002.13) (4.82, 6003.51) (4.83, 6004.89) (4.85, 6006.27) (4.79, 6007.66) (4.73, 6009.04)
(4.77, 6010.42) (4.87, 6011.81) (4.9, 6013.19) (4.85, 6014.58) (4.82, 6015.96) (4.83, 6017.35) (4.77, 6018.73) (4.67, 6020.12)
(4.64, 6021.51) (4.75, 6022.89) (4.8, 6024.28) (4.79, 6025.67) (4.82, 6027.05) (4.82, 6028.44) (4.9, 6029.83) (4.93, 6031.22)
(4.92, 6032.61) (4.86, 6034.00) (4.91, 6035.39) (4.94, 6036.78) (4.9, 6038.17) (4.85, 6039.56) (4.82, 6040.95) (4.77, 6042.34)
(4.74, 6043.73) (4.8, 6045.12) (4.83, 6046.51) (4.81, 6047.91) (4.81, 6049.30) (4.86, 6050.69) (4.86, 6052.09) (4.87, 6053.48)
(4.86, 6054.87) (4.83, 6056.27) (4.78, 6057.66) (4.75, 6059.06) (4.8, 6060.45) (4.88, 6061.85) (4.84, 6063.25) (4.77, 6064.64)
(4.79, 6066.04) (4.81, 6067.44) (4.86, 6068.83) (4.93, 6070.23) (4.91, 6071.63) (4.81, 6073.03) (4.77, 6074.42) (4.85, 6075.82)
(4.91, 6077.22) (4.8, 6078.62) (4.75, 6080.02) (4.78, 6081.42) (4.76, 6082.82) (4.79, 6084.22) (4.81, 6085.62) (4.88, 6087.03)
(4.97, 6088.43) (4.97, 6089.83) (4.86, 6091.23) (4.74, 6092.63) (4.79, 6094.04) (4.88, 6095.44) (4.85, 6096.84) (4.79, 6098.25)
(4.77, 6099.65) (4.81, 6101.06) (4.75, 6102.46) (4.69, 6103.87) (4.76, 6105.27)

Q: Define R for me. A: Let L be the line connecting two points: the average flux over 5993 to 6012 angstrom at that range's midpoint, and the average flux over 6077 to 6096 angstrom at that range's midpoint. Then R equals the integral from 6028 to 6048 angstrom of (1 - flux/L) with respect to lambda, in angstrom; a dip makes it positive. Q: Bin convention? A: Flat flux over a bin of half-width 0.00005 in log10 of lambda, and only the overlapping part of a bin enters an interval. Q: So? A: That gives -0.2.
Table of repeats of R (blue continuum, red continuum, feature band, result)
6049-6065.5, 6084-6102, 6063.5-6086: 0.1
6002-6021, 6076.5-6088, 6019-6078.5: -0.2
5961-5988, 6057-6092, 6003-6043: 0.1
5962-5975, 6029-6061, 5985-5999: 0.4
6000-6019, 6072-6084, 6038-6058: -0.1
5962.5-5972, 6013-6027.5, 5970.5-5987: 0.1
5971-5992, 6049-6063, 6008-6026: 0.1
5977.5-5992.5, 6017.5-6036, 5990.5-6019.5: -0.1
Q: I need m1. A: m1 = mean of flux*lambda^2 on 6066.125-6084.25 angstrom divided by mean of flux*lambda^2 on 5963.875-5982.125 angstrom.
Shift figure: 1.03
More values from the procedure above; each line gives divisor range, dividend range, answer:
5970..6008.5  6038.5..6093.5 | 1.03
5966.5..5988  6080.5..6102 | 1.04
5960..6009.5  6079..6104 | 1.04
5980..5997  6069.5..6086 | 1.04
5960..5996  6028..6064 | 1.03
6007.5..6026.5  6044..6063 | 1.02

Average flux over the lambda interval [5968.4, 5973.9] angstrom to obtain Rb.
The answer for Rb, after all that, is 4.87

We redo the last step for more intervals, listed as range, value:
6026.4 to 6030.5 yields 4.84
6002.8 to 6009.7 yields 4.81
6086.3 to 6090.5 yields 4.93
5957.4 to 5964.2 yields 4.88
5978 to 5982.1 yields 4.82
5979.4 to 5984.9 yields 4.83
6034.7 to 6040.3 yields 4.9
